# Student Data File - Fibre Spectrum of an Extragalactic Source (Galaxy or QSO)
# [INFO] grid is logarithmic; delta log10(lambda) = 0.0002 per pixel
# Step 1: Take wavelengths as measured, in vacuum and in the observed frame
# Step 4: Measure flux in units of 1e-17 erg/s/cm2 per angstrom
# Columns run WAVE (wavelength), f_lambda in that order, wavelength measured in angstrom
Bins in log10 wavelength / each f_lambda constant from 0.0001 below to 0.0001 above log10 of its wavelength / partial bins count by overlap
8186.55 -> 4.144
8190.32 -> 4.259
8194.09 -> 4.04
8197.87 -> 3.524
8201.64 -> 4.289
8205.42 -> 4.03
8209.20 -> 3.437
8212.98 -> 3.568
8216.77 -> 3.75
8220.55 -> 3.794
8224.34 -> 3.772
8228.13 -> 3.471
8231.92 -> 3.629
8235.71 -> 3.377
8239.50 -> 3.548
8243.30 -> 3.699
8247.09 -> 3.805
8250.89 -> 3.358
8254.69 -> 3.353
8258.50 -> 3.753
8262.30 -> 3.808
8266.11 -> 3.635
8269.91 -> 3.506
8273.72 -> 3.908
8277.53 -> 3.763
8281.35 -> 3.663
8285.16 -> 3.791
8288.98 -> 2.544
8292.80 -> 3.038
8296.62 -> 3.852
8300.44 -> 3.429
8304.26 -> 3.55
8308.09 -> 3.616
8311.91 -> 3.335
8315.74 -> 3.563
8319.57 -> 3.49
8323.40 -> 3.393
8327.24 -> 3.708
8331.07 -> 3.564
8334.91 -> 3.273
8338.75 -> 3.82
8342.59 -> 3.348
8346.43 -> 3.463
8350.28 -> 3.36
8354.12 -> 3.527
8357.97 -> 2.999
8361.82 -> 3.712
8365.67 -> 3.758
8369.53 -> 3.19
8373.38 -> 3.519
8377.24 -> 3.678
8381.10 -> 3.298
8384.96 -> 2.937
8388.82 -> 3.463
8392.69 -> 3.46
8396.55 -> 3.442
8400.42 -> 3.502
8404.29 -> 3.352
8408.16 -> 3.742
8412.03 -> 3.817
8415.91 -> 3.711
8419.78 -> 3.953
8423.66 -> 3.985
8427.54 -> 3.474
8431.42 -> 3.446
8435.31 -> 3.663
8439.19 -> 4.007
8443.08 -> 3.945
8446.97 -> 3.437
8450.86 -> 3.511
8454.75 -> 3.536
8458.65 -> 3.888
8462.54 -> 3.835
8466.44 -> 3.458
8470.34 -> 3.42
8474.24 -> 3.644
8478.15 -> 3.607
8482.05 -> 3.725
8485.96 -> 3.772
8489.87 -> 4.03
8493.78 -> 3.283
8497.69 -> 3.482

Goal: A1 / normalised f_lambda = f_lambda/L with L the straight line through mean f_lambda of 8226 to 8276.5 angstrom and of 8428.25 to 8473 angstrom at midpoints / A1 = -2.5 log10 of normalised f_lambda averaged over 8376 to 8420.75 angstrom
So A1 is 0.04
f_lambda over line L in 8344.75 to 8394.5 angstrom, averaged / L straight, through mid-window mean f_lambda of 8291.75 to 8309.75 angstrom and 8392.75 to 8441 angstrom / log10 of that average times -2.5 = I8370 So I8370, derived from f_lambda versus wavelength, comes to 0.06 mag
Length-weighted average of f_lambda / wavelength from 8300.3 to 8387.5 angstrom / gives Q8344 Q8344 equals 3.46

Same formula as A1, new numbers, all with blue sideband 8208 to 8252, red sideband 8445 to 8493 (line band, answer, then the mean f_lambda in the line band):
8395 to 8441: -0.01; 3.68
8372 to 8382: 0.03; 3.52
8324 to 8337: 0.04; 3.51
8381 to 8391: 0.13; 3.23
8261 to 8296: 0.03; 3.52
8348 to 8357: 0.07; 3.4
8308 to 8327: 0.04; 3.49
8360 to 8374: 0.03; 3.55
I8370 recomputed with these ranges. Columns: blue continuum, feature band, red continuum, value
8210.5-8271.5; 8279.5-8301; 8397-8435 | 0.08 mag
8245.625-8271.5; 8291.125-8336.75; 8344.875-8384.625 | 0.01 mag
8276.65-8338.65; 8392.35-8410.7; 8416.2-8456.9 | 0.04 mag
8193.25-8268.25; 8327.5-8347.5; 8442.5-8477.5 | 0.04 mag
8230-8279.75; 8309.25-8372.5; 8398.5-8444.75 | 0.06 mag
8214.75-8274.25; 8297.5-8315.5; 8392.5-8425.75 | 0.04 mag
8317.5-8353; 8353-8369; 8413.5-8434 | 0.03 mag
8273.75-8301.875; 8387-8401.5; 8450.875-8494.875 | 0.03 mag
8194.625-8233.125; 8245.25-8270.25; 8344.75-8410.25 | 0.01 mag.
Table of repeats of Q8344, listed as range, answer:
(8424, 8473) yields 3.65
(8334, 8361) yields 3.42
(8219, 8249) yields 3.64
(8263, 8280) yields 3.71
